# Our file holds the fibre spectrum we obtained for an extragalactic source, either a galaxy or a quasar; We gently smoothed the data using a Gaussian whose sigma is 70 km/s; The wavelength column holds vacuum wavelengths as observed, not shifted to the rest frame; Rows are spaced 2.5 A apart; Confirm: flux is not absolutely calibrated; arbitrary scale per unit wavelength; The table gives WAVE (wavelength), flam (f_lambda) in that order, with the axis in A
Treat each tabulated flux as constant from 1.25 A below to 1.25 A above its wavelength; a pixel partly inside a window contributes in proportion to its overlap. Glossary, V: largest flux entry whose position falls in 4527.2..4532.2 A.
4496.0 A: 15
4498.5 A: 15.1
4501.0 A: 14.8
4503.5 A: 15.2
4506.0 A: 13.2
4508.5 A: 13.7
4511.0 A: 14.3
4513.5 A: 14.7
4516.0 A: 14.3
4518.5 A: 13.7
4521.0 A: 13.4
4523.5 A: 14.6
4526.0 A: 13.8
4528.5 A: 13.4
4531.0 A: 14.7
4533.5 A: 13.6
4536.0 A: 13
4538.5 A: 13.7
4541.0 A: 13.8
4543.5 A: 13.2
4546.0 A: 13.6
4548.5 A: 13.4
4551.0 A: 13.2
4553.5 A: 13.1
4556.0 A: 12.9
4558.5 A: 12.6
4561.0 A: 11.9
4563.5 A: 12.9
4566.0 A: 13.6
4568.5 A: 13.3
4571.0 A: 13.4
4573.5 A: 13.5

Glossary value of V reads 14.7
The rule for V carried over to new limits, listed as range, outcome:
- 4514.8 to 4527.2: 14.6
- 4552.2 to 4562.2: 13.1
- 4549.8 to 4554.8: 13.2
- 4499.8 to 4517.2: 15.2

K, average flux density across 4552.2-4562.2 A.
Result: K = 12.6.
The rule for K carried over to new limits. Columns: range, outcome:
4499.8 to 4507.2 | 14.4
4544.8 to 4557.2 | 13.2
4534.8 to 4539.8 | 13.4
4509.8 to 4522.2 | 14.1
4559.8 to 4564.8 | 12.4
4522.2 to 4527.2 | 14.2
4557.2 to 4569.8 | 12.9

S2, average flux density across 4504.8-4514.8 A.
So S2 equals 14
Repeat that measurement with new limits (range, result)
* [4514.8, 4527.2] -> 14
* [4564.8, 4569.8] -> 13.4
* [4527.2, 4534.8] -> 13.9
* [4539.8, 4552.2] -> 13.4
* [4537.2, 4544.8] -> 13.6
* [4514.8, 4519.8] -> 14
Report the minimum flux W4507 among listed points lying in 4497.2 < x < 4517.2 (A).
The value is 13.2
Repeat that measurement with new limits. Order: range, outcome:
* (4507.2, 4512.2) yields 13.7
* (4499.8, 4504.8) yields 14.8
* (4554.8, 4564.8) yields 11.9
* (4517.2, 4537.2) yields 13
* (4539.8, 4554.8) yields 13.1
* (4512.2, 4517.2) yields 14.3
